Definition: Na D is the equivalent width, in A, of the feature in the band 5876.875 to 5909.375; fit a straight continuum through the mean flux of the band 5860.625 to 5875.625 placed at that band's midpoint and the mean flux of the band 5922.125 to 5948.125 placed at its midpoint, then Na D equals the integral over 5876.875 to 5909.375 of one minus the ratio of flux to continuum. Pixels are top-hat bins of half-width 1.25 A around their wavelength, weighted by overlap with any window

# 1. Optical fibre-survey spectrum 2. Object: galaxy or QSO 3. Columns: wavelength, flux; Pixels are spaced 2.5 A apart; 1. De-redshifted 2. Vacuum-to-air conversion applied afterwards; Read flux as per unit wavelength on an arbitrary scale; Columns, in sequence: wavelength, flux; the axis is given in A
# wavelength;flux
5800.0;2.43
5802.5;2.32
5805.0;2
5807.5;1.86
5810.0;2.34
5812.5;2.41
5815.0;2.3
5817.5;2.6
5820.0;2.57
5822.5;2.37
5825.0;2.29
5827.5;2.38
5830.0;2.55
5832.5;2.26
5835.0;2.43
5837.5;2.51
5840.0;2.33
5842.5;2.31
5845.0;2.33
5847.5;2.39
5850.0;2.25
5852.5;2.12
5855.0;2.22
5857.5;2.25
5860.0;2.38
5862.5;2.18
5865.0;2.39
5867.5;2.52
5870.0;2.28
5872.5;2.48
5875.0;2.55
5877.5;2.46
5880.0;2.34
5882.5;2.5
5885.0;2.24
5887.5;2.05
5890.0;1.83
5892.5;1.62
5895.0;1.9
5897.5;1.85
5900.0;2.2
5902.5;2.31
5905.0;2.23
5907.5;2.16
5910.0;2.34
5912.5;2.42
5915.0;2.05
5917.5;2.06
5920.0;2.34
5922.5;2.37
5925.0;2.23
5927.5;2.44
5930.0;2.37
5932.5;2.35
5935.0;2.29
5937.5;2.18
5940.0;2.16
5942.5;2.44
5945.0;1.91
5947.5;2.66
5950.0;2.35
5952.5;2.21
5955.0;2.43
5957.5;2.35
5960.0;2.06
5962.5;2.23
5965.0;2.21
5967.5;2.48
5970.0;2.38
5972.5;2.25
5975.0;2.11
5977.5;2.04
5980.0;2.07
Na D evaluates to 3.2 A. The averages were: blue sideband 2.39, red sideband 2.3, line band 2.13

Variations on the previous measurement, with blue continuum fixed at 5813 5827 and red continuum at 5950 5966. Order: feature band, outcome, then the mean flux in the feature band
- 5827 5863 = 0.98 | 2.33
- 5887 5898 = 2.35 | 1.84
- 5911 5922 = 0.36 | 2.23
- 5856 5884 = -0.34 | 2.39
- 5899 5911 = 0.38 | 2.25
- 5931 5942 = 0.10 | 2.26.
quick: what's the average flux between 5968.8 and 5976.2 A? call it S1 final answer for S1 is 2.25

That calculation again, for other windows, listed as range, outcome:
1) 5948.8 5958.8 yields 2.33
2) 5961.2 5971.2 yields 2.32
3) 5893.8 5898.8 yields 1.88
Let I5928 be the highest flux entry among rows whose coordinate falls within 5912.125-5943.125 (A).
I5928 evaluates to 2.44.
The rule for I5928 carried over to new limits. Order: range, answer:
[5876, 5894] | 2.5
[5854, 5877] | 2.55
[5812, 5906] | 2.6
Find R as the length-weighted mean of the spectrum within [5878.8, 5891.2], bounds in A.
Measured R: 2.19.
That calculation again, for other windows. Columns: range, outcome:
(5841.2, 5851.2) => 2.32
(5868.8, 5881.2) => 2.42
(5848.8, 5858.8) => 2.21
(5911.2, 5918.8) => 2.18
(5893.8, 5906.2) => 2.1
